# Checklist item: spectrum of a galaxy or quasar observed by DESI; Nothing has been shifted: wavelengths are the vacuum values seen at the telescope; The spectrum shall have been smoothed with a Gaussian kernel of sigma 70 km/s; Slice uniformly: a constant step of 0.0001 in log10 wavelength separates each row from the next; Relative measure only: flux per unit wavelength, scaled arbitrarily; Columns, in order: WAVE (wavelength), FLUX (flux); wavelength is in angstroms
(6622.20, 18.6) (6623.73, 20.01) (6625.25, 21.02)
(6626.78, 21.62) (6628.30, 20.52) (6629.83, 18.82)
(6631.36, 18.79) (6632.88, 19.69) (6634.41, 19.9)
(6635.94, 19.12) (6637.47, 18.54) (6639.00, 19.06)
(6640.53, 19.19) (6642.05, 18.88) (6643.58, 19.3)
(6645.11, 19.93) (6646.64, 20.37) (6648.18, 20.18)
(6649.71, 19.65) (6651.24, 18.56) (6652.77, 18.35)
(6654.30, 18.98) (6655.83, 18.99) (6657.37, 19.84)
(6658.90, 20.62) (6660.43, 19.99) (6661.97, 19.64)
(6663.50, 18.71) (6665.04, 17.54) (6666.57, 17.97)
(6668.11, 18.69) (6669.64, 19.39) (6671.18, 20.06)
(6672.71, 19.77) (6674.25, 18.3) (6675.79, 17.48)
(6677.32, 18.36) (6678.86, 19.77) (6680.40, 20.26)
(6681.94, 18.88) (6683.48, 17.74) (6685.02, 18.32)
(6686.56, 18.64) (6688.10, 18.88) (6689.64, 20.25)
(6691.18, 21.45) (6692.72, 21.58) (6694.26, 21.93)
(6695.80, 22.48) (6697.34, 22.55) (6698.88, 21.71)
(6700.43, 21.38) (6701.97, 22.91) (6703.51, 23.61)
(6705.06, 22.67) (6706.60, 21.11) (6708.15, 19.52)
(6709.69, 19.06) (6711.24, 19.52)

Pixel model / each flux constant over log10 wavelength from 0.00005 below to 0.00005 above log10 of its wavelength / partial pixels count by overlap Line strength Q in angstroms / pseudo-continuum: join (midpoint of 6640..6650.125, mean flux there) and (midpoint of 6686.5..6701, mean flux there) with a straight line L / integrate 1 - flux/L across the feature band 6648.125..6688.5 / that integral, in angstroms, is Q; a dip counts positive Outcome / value 2.7 angstroms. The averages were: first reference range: 19.7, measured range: 19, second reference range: 21.2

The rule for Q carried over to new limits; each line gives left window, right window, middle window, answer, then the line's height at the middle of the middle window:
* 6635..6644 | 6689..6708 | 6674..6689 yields 1.7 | 21.1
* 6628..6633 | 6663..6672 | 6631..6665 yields -0.5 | 19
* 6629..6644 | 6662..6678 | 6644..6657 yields -0.3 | 18.9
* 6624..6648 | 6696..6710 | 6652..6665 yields 0.7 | 20.4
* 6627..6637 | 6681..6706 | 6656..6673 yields 0.9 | 20.3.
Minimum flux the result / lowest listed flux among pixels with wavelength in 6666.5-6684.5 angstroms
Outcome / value 17.48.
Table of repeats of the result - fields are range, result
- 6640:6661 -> 18.35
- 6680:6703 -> 17.74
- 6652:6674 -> 17.54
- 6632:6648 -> 18.54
